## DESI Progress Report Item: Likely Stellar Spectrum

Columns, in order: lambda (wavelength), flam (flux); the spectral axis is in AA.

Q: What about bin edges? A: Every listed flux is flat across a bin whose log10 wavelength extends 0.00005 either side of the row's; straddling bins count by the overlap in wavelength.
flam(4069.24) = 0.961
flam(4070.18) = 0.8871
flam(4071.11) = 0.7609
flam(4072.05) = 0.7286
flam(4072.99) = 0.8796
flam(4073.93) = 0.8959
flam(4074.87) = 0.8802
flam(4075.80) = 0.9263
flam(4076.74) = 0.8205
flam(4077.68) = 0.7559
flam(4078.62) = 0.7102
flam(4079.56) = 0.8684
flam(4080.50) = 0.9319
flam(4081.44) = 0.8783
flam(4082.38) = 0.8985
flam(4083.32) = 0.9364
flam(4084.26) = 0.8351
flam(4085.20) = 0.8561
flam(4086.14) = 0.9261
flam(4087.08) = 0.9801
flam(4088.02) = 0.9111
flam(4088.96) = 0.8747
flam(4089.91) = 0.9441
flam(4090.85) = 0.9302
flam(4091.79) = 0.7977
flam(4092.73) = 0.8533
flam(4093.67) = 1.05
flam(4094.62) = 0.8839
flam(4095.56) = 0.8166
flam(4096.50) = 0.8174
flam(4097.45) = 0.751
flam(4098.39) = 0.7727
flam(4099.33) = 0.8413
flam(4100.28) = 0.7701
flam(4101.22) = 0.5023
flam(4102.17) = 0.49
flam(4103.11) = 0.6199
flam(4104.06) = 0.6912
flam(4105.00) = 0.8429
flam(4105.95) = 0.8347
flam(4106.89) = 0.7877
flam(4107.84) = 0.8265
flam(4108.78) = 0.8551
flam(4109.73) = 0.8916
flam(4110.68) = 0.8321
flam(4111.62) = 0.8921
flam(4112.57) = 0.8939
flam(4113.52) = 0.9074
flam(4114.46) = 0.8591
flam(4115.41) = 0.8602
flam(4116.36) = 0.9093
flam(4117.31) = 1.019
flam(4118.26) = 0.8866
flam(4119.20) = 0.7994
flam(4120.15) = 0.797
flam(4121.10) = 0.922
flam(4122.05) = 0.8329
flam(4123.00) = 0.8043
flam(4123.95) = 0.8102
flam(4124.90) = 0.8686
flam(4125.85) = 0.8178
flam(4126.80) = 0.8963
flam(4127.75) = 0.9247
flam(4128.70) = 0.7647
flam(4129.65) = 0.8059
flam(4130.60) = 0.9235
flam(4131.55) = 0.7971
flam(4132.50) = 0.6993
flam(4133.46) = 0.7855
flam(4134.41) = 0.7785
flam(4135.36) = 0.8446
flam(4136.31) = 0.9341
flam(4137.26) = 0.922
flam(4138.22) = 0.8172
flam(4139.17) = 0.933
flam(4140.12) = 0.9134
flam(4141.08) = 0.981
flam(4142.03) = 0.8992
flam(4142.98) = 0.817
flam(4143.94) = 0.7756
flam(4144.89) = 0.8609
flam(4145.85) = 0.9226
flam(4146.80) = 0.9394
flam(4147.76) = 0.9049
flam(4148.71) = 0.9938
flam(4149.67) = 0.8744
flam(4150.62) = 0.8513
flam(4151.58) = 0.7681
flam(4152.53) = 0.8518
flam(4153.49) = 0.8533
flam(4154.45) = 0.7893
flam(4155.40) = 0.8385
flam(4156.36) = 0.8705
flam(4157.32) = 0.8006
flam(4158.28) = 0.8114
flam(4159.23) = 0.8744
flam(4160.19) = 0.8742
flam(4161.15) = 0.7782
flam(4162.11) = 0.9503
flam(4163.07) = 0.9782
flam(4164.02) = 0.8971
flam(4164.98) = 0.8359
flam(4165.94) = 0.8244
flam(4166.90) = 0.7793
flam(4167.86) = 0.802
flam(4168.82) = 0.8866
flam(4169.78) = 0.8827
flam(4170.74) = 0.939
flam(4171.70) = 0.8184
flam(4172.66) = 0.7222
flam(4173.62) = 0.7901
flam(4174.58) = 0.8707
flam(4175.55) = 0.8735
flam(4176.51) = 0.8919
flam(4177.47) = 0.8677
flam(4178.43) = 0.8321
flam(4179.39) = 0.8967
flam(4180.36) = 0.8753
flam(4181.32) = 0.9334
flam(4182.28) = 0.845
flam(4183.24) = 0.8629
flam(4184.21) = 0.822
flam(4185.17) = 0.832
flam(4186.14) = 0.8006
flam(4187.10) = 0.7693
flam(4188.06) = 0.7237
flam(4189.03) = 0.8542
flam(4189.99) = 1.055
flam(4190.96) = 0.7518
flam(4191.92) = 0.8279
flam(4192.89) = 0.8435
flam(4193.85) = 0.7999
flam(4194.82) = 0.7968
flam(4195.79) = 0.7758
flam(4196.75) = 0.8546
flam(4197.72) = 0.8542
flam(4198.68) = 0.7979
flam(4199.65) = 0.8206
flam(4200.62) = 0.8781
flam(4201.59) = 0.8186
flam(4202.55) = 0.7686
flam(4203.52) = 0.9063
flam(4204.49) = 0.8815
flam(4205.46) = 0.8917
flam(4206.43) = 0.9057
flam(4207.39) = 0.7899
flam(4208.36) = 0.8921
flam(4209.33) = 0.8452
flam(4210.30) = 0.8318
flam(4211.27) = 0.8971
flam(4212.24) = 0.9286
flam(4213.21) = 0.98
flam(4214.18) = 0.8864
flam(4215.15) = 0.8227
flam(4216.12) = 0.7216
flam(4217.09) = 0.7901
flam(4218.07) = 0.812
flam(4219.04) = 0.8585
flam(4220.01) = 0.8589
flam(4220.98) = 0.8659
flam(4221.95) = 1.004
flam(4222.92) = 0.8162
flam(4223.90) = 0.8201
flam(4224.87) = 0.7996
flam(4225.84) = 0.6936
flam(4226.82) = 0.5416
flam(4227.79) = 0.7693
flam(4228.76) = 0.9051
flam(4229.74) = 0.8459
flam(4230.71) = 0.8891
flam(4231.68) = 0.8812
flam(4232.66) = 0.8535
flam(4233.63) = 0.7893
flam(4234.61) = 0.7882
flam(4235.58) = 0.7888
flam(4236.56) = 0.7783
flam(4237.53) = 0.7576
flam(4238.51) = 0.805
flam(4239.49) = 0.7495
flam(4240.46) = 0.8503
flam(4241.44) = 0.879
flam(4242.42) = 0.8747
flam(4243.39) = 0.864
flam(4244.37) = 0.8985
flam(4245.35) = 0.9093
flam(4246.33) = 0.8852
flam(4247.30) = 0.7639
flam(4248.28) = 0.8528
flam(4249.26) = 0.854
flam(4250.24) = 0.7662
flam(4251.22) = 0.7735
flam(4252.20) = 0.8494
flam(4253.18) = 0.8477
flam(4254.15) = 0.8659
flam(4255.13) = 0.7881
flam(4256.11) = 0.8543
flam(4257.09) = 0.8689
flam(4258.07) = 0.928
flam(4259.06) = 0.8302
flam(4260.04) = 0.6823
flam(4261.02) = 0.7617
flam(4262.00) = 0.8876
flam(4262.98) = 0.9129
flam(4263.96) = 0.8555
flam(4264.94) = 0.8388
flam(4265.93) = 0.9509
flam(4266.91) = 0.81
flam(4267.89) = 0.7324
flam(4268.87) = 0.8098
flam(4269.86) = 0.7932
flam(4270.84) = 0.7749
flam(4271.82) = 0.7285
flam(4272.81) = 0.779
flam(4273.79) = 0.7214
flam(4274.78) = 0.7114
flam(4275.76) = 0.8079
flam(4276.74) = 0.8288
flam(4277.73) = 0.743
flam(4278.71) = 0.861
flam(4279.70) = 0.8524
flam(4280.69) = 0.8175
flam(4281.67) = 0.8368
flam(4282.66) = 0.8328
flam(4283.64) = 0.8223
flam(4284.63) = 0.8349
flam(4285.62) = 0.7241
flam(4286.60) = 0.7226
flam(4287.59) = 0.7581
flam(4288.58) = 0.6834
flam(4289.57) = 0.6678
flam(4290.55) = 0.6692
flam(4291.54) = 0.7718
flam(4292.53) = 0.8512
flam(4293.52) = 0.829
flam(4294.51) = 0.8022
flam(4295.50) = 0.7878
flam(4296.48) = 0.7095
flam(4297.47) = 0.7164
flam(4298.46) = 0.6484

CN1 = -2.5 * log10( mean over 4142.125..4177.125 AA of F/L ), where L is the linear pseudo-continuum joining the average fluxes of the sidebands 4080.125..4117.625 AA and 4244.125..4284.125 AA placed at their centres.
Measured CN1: -0.027 mag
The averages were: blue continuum 0.843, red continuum 0.821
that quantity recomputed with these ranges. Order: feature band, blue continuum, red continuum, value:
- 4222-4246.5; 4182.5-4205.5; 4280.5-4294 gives -0.02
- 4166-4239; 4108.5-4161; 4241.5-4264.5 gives 0.02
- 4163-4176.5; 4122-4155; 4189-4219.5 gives 0.01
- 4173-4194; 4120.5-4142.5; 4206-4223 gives 0.02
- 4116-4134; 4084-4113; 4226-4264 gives -0.03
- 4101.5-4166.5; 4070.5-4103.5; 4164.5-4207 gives -0.01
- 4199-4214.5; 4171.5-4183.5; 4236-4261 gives -0.03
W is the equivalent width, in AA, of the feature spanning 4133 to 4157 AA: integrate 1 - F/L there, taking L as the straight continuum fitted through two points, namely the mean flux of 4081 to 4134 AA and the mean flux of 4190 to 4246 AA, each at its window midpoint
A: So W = -0.9 AA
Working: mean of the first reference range 0.839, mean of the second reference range 0.835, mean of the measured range 0.868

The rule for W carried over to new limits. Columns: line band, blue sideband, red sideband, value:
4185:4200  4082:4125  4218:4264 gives 0.19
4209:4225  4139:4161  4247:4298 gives -0.52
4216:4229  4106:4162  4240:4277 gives 0.48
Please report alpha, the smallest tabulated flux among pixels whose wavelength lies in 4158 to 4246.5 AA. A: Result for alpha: 0.5416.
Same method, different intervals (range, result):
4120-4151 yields 0.6993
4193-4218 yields 0.7216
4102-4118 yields 0.49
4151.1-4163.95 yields 0.7681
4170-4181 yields 0.7222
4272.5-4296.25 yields 0.6678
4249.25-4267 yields 0.6823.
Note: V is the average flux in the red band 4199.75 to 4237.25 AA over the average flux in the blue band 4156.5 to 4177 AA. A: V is 0.98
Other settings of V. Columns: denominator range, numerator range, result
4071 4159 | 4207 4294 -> 0.97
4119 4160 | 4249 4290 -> 0.94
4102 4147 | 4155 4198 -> 1.00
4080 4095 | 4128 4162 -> 0.94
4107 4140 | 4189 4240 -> 0.97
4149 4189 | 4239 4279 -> 0.97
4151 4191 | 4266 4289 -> 0.93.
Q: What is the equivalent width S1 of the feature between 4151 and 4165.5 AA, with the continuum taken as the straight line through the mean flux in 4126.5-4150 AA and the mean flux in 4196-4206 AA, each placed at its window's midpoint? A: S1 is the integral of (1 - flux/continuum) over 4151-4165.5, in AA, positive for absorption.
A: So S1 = 0.2 AA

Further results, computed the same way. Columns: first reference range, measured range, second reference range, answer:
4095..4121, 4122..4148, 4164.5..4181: -1.0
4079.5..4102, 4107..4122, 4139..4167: -0.2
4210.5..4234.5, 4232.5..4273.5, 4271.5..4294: -1.0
